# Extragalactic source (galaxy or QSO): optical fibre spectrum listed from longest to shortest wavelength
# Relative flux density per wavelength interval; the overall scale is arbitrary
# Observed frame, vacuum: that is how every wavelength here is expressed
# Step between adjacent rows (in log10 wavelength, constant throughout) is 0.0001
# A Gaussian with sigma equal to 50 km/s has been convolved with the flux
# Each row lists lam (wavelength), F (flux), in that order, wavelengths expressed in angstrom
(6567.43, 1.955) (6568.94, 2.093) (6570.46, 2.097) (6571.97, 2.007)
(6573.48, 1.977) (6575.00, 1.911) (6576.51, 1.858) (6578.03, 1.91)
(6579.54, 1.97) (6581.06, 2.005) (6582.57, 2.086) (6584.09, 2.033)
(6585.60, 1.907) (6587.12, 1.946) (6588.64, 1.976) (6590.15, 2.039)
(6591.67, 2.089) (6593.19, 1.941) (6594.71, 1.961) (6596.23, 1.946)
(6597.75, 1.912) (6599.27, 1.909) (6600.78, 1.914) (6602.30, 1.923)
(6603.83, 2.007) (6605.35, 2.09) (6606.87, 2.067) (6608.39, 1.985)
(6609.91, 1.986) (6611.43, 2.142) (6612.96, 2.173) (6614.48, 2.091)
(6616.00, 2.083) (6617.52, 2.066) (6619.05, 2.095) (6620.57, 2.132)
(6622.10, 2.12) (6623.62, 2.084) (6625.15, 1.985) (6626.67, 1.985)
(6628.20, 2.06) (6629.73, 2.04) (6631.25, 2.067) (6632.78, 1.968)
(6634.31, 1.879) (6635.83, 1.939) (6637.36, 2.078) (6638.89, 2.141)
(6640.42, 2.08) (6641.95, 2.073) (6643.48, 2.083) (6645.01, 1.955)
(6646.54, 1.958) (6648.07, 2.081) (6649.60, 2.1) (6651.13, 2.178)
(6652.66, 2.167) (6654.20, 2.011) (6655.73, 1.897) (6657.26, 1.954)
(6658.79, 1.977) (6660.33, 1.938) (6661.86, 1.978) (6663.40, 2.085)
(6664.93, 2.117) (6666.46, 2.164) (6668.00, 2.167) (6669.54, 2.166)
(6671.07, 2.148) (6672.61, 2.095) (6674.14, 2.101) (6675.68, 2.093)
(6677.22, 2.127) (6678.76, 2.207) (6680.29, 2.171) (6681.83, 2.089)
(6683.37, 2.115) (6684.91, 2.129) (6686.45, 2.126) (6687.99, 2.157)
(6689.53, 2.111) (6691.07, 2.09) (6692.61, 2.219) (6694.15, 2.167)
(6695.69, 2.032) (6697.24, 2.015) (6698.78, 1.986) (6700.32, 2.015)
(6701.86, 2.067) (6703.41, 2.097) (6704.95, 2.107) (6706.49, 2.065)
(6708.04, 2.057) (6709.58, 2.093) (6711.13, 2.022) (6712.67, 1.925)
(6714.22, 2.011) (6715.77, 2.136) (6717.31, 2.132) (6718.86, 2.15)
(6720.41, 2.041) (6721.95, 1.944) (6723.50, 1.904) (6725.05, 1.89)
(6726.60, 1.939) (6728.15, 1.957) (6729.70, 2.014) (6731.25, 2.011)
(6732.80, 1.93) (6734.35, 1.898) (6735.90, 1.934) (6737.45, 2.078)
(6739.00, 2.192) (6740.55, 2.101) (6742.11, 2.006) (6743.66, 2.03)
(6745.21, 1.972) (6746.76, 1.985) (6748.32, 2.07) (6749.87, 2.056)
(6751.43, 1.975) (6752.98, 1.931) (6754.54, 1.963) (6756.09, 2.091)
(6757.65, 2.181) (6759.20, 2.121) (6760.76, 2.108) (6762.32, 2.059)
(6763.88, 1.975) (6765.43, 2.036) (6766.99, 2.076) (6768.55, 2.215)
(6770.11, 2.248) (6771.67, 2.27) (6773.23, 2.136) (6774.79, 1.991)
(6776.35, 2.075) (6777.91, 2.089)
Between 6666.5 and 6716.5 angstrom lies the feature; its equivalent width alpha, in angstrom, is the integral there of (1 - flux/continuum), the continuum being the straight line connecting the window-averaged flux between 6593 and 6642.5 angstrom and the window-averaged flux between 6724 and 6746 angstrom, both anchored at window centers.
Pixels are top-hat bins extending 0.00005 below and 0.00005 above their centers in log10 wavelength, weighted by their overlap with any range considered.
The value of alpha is -2.24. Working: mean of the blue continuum 2.03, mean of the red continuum 2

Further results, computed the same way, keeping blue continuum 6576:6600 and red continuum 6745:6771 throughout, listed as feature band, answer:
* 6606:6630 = -1.01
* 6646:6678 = -0.98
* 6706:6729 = 0.28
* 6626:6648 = -0.30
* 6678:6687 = -0.52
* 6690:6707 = -0.40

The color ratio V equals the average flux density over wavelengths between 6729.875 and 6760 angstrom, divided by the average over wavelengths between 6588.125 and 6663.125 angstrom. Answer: 1.00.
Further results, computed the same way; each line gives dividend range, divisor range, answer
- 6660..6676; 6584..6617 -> 1.05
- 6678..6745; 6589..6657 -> 1.01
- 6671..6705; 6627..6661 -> 1.04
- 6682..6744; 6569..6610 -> 1.03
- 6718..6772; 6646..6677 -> 0.98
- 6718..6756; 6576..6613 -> 1.01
